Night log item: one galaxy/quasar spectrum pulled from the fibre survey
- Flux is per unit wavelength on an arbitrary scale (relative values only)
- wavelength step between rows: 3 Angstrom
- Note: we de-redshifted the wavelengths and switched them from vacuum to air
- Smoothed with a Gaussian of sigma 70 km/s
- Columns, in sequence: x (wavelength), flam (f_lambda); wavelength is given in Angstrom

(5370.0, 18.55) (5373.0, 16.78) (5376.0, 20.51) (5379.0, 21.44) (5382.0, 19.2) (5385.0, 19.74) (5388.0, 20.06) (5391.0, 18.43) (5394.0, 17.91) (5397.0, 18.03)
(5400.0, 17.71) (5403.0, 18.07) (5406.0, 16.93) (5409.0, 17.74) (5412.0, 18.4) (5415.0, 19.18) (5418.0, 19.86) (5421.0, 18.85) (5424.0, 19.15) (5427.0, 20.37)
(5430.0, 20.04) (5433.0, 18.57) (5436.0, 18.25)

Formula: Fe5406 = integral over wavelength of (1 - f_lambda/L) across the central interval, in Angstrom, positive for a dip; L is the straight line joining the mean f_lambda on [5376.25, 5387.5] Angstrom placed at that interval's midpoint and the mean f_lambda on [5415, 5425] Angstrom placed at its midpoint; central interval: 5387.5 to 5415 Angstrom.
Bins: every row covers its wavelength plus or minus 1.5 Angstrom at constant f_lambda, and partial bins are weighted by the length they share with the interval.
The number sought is 2.2 Angstrom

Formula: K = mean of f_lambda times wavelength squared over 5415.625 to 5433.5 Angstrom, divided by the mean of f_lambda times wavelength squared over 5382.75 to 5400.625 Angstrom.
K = 1.06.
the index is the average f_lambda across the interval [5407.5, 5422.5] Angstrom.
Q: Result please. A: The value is 18.8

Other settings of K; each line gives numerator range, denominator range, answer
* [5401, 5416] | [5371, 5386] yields 0.93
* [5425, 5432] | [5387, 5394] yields 1.07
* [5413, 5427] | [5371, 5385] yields 1.01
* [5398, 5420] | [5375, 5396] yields 0.94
